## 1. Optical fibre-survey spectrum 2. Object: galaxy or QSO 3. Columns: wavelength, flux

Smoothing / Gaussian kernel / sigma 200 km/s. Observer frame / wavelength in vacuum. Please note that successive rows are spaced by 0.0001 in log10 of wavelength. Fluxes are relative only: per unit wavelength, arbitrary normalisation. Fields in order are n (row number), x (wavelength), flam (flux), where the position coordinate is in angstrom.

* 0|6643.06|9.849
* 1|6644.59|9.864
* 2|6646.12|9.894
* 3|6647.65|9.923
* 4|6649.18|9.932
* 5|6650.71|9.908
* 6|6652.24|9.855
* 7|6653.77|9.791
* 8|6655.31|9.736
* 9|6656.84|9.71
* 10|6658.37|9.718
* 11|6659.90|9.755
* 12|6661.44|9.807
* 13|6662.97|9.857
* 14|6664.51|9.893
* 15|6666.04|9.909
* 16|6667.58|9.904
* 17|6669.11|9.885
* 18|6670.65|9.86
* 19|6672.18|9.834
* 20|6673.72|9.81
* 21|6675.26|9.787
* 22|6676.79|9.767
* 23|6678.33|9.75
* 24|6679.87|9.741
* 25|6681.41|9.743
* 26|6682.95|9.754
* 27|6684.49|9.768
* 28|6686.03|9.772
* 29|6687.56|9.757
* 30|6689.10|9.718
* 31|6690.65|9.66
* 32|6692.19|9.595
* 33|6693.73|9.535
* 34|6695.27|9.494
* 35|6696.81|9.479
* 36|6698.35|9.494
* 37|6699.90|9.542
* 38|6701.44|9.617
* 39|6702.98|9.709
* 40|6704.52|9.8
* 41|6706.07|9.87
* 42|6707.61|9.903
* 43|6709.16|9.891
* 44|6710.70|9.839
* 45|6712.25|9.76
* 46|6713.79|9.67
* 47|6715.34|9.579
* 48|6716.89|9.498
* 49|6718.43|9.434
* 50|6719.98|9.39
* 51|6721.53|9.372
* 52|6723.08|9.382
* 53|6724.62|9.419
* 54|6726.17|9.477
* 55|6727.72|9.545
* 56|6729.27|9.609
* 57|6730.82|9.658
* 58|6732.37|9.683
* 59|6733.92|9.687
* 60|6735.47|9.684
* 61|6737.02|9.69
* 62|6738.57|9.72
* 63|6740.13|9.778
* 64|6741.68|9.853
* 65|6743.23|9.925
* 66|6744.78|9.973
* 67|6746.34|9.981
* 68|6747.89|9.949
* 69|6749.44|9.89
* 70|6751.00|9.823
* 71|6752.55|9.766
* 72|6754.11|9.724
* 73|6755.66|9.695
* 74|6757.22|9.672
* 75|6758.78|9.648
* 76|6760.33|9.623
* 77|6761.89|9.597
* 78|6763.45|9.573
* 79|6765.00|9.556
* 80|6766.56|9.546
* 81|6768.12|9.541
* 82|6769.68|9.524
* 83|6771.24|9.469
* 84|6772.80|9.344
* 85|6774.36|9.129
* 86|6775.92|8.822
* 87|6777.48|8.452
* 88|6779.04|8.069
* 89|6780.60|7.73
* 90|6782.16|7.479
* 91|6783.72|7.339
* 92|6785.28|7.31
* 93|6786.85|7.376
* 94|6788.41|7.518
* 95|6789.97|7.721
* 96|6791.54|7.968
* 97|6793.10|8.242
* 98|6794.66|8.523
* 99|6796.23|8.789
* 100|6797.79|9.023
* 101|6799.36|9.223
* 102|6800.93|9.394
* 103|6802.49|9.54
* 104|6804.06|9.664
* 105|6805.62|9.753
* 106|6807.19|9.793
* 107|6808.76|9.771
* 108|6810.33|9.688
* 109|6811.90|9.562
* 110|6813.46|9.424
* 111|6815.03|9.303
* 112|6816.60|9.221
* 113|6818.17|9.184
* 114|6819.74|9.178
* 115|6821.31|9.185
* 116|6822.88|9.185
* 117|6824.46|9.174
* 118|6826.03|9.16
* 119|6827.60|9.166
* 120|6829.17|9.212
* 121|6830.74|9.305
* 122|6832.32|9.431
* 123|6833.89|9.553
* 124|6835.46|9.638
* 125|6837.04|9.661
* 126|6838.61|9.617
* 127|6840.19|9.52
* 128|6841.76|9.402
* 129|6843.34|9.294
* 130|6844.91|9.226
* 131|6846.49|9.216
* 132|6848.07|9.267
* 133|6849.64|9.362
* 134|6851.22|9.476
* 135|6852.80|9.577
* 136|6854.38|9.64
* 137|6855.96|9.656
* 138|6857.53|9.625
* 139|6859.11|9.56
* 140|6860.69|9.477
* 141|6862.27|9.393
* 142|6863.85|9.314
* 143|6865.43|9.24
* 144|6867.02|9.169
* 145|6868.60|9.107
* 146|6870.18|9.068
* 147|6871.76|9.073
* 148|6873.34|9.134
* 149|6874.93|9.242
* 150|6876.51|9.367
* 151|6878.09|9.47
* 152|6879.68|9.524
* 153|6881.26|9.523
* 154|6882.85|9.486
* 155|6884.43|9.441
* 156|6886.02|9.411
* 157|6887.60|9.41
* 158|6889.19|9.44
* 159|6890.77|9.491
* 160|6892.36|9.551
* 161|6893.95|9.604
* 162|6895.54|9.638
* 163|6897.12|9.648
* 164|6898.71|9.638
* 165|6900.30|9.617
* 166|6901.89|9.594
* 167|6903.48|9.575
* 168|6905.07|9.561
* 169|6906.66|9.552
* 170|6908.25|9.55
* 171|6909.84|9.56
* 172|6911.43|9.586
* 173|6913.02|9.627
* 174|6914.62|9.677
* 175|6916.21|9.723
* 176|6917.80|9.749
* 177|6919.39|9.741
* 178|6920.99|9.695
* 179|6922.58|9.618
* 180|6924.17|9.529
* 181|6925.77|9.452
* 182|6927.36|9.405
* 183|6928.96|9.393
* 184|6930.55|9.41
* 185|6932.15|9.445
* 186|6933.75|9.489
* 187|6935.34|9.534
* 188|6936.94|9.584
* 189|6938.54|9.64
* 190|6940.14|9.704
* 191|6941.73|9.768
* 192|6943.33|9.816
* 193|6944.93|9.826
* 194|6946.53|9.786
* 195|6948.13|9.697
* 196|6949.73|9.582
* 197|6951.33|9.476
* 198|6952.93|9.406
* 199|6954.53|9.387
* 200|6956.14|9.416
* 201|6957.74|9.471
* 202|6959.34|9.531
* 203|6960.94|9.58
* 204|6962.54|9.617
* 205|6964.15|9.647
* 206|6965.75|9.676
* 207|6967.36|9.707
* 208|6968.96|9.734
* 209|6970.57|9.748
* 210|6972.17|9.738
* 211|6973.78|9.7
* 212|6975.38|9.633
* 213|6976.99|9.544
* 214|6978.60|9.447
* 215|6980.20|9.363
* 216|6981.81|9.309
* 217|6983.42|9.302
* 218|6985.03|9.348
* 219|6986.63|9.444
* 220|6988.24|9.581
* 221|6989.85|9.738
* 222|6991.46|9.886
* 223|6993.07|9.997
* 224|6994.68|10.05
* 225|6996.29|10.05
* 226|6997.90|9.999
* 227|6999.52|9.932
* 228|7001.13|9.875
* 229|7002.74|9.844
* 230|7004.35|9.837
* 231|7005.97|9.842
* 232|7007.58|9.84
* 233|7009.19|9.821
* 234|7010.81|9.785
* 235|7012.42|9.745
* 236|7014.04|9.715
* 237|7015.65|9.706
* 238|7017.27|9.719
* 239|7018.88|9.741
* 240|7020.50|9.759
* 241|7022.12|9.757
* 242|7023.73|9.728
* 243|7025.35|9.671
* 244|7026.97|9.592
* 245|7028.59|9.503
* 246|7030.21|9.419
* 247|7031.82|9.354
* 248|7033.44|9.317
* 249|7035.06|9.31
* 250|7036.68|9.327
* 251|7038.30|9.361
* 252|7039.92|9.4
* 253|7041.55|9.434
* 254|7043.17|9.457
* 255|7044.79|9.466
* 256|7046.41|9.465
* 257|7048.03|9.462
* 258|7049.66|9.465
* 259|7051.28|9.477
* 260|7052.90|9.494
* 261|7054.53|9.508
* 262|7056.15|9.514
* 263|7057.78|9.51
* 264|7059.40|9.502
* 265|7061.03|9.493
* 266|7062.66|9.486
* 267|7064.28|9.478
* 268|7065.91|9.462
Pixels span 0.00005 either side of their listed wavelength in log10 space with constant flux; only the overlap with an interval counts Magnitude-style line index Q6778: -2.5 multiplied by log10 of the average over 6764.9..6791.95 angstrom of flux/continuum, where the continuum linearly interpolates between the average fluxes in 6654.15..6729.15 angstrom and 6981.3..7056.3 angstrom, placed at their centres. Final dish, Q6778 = 0.152 mag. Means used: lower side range 9.69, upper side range 9.63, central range 8.41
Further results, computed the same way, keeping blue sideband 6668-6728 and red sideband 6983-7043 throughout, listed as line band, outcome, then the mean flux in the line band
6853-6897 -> 0.029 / 9.42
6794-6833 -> 0.040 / 9.31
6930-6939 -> 0.018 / 9.51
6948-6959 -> 0.022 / 9.48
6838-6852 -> 0.034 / 9.37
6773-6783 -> 0.160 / 8.34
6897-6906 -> 0.008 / 9.6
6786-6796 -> 0.215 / 7.93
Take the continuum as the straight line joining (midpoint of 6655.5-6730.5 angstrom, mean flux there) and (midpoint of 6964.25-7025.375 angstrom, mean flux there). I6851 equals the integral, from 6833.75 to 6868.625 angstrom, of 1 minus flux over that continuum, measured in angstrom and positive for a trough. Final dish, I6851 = 1.0 angstrom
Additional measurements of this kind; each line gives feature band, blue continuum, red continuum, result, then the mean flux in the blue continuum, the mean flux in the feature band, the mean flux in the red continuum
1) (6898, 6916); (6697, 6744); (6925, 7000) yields 0.0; 9.65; 9.6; 9.62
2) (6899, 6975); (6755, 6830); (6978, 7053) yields -1.6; 9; 9.6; 9.62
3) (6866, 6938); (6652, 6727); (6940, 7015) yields 1.4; 9.7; 9.49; 9.68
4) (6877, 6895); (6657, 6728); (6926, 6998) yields 0.3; 9.69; 9.48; 9.61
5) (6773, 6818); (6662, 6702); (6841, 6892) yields 3.7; 9.73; 8.73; 9.38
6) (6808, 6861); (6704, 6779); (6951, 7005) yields 1.1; 9.6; 9.41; 9.65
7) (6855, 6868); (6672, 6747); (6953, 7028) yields 0.3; 9.68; 9.43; 9.68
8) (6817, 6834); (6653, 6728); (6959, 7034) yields 0.8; 9.69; 9.23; 9.68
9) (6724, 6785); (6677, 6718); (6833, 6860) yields 1.5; 9.69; 9.38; 9.49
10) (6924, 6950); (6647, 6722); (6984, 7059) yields 0.2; 9.73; 9.59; 9.63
